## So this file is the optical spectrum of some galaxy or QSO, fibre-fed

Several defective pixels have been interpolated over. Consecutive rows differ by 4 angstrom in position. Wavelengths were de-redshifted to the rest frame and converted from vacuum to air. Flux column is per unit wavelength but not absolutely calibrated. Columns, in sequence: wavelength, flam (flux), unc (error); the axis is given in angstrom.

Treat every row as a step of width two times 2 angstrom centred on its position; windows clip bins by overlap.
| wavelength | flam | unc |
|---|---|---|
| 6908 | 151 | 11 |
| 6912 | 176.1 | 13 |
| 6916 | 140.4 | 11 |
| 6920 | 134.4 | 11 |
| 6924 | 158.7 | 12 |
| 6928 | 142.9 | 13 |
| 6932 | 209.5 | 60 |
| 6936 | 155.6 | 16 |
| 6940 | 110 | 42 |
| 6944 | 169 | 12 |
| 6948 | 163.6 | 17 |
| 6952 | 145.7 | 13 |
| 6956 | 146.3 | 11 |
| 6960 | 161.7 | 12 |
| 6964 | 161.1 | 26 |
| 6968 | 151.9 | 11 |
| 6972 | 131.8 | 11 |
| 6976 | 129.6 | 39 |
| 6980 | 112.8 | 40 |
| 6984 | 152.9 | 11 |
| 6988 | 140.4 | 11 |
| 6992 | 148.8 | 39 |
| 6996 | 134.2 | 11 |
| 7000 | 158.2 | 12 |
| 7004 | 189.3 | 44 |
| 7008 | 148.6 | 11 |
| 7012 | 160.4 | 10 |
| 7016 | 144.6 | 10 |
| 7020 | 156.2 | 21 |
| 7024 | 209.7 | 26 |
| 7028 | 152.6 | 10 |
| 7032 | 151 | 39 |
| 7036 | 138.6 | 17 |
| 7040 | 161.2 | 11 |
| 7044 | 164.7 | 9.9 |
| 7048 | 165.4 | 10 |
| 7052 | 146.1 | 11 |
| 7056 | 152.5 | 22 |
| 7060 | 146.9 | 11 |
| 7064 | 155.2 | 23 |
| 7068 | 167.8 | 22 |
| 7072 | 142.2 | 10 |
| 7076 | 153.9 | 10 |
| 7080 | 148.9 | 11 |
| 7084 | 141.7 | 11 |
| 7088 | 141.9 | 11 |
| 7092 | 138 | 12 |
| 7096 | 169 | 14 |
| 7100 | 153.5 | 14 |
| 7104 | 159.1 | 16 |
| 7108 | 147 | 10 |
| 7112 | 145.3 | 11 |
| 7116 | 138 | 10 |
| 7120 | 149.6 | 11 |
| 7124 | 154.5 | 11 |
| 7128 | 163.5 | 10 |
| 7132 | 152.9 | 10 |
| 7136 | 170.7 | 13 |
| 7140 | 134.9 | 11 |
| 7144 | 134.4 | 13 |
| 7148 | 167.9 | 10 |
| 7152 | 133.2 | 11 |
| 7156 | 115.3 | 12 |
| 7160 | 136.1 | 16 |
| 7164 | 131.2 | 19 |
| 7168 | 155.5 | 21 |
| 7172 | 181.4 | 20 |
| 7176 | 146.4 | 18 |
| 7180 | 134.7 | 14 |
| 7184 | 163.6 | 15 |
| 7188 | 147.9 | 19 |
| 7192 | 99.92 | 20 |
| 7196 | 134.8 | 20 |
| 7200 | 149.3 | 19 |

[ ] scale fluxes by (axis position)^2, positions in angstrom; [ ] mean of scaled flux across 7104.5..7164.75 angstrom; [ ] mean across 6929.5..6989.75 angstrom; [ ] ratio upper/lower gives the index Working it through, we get 1.02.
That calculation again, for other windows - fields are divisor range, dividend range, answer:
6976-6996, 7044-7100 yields 1.13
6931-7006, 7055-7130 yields 1.04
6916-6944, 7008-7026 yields 1.12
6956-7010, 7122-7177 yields 1.05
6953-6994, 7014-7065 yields 1.12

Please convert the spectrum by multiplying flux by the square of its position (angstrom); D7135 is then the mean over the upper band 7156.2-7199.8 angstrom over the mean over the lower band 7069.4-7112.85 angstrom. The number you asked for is 1.0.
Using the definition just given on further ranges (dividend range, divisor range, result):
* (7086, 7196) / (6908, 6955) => 1.01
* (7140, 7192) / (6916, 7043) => 0.99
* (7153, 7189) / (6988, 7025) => 0.96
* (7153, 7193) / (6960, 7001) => 1.05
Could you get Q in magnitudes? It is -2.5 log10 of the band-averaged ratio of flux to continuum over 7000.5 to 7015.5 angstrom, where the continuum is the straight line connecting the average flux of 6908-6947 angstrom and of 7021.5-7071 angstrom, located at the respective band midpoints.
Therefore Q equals -0.037 mag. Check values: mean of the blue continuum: 155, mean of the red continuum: 159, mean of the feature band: 163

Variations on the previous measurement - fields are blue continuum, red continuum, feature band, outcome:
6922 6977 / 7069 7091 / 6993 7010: -0.047 mag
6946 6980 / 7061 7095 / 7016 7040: -0.084 mag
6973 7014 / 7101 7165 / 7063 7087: -0.033 mag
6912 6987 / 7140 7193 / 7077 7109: -0.038 mag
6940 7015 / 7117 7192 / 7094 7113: -0.054 mag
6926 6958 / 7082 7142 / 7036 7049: -0.050 mag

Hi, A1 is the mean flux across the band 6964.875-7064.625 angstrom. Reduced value 152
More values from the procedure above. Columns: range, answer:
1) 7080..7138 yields 152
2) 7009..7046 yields 160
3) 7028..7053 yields 155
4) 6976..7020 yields 148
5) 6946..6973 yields 152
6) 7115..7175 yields 148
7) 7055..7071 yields 155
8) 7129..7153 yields 150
